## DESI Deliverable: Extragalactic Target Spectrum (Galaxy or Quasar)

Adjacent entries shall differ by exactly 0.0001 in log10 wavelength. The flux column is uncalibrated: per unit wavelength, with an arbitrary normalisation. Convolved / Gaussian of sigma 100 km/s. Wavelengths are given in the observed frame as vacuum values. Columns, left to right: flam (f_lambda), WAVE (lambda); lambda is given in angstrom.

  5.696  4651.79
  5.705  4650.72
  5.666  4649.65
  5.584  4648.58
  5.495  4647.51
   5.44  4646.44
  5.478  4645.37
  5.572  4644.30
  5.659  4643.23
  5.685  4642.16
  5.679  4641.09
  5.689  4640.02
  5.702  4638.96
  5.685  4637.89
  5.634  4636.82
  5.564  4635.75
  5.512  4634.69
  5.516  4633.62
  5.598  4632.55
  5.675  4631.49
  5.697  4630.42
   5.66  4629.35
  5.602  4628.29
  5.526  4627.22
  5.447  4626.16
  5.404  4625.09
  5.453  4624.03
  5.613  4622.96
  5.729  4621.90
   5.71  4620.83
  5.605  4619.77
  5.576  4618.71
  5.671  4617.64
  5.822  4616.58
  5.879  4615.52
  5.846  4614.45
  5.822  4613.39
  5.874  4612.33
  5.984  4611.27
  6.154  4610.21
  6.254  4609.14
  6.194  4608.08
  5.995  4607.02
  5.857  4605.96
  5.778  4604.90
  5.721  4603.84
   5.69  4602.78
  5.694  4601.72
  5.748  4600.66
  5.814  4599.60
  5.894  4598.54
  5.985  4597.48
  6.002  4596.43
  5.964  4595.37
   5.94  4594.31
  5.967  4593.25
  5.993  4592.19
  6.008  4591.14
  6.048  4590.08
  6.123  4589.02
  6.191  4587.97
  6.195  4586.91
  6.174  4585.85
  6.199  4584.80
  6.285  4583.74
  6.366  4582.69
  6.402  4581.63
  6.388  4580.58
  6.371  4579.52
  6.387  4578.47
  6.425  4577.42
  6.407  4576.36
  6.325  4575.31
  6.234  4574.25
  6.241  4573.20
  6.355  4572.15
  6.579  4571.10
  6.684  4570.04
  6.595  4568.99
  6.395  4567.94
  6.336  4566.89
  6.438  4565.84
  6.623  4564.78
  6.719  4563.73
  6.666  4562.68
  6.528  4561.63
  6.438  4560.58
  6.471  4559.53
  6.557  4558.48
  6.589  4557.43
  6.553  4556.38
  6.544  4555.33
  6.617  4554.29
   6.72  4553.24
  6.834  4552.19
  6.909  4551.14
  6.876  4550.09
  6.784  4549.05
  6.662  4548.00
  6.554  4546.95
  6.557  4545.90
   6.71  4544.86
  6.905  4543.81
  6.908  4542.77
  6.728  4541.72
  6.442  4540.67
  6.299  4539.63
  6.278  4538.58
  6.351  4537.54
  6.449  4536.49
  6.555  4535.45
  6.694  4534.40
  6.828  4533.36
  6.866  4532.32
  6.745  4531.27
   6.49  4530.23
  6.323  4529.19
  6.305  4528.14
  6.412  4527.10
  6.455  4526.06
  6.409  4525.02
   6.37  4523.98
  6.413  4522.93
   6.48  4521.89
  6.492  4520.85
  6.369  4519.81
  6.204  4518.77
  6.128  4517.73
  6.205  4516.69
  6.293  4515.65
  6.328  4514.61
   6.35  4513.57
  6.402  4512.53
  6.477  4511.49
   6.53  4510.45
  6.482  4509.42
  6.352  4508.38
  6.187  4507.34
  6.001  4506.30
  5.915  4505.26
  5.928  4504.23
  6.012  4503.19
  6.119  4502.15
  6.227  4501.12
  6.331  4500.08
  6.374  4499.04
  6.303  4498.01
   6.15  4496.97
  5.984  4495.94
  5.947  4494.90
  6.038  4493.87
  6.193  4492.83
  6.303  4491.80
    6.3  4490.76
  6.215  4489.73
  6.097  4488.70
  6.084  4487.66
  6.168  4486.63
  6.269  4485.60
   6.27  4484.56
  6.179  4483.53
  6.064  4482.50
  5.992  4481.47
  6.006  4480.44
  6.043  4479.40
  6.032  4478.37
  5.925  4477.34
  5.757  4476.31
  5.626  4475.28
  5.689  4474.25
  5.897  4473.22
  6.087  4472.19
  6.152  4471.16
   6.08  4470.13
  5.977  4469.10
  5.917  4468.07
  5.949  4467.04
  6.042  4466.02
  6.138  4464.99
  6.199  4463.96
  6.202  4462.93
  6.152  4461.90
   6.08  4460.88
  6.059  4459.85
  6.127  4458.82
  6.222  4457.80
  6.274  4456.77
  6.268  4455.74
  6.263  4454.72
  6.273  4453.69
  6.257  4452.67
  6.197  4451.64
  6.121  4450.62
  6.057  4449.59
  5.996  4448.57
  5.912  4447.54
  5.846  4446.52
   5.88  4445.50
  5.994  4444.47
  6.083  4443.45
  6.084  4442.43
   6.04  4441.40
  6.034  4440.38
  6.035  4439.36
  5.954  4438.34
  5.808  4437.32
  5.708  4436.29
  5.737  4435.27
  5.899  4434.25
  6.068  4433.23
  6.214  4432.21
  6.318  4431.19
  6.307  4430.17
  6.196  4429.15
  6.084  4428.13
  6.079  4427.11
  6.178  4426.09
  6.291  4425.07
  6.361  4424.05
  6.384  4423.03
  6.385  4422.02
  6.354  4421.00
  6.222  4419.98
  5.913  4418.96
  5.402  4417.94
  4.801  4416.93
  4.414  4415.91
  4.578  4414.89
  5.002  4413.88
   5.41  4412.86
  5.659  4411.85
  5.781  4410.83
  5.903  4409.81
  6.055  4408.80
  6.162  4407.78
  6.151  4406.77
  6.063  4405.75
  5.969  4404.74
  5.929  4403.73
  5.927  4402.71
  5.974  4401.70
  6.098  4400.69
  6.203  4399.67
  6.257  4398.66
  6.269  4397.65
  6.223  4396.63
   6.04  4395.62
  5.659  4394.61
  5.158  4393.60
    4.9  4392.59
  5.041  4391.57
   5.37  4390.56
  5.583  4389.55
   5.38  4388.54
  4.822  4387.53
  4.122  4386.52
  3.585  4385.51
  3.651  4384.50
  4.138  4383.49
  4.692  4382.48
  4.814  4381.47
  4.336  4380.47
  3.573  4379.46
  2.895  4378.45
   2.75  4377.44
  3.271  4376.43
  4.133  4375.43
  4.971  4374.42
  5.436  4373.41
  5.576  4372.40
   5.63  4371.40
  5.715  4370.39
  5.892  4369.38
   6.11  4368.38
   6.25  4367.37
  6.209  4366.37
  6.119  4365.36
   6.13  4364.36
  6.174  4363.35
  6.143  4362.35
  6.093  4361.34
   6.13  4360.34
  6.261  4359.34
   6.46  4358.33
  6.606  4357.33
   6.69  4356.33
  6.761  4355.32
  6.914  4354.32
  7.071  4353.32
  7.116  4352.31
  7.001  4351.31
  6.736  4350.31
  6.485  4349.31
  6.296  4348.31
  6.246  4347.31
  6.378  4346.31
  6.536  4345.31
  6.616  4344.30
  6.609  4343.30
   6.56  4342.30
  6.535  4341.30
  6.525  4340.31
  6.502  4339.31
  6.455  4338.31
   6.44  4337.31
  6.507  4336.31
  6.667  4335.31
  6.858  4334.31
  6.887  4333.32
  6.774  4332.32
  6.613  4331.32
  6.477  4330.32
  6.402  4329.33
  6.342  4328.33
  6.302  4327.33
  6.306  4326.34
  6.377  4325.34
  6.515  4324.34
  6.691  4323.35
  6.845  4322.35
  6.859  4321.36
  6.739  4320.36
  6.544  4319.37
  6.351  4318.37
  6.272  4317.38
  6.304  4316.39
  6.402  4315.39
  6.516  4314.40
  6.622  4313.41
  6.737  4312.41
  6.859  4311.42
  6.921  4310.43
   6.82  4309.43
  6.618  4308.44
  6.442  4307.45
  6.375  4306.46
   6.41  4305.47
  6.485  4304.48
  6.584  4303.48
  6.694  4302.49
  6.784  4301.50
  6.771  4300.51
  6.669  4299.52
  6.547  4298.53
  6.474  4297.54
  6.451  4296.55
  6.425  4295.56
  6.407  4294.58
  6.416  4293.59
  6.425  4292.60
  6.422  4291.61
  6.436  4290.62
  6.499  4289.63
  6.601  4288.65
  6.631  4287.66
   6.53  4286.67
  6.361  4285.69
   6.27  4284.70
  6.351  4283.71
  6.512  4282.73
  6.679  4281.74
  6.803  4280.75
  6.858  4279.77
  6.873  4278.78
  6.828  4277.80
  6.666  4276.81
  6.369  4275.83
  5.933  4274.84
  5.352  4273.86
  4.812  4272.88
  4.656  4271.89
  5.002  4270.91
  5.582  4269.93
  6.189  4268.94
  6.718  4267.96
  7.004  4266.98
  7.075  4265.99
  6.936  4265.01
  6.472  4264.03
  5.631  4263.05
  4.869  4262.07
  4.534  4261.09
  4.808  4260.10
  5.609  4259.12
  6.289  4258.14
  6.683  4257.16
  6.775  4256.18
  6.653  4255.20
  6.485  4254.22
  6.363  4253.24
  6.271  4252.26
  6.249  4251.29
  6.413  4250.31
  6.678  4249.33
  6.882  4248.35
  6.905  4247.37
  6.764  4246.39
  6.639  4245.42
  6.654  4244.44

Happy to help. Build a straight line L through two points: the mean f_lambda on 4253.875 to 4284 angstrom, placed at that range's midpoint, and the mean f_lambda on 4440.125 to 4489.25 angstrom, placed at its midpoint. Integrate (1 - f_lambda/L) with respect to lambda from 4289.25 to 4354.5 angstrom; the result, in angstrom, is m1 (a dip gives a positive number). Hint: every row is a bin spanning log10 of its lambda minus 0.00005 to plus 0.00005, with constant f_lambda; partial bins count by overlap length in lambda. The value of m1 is -4.9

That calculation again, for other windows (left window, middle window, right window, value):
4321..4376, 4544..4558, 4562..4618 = -1.2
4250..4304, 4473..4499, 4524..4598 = 1.4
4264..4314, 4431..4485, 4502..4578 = 3.5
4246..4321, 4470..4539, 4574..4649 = -2.4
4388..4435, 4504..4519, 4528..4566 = 0.4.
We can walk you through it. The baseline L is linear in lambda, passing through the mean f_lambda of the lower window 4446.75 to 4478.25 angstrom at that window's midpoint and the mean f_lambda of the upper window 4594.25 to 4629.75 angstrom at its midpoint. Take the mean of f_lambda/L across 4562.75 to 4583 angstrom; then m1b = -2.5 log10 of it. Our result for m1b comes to -0.102 mag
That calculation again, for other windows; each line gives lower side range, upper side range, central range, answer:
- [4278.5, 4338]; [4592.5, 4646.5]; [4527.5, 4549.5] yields -0.11 mag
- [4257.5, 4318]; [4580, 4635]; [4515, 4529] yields -0.06 mag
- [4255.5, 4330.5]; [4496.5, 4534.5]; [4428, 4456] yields 0.05 mag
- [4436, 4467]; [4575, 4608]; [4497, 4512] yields -0.03 mag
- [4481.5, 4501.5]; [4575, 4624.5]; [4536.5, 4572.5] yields -0.09 mag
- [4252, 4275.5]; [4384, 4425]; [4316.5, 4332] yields -0.13 mag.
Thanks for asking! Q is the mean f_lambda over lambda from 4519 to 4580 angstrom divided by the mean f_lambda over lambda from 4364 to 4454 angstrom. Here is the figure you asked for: 1.17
